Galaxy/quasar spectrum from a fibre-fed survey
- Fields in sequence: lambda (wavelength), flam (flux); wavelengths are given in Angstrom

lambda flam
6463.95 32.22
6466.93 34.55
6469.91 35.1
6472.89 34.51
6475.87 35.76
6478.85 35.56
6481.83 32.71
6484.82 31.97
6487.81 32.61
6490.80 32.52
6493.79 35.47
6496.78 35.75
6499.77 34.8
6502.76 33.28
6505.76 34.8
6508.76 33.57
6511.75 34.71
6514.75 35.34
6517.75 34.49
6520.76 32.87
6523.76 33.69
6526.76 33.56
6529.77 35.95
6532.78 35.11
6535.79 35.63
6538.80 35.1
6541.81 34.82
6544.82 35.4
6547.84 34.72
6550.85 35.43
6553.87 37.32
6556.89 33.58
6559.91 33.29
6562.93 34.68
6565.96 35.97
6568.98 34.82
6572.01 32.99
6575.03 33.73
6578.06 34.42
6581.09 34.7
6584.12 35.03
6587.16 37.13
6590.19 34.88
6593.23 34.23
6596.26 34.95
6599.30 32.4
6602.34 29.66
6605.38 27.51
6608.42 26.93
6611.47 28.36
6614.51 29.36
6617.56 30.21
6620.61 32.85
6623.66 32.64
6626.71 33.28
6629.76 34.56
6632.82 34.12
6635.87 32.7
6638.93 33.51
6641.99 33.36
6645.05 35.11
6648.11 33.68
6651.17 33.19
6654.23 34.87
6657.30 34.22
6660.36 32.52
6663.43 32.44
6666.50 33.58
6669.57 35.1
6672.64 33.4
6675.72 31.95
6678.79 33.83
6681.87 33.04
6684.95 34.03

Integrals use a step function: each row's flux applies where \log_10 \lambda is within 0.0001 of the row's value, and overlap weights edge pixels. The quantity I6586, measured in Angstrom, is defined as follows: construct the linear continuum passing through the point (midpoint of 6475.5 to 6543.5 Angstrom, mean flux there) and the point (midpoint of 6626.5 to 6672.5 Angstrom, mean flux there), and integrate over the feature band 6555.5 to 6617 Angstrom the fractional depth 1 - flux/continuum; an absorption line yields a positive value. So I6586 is 2.06 Angstrom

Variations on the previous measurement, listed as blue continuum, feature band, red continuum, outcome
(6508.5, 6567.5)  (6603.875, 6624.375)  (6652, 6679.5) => 2.68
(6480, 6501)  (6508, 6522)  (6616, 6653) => -0.26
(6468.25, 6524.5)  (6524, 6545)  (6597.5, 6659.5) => -0.86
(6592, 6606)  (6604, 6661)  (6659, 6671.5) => 0.79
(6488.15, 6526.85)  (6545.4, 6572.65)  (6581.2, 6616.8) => -1.58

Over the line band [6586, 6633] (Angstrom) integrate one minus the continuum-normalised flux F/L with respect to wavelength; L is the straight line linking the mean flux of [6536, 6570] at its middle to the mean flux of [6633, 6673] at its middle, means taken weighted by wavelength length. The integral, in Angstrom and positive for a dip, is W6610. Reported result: 3.2 Angstrom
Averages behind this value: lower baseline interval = 35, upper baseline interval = 33.7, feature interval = 32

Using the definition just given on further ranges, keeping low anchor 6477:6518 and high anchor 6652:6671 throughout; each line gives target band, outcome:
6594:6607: 1.01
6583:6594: -0.48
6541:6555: -0.62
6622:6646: 0.14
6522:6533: -0.14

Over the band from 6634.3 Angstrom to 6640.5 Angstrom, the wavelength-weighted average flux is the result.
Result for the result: 33.1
